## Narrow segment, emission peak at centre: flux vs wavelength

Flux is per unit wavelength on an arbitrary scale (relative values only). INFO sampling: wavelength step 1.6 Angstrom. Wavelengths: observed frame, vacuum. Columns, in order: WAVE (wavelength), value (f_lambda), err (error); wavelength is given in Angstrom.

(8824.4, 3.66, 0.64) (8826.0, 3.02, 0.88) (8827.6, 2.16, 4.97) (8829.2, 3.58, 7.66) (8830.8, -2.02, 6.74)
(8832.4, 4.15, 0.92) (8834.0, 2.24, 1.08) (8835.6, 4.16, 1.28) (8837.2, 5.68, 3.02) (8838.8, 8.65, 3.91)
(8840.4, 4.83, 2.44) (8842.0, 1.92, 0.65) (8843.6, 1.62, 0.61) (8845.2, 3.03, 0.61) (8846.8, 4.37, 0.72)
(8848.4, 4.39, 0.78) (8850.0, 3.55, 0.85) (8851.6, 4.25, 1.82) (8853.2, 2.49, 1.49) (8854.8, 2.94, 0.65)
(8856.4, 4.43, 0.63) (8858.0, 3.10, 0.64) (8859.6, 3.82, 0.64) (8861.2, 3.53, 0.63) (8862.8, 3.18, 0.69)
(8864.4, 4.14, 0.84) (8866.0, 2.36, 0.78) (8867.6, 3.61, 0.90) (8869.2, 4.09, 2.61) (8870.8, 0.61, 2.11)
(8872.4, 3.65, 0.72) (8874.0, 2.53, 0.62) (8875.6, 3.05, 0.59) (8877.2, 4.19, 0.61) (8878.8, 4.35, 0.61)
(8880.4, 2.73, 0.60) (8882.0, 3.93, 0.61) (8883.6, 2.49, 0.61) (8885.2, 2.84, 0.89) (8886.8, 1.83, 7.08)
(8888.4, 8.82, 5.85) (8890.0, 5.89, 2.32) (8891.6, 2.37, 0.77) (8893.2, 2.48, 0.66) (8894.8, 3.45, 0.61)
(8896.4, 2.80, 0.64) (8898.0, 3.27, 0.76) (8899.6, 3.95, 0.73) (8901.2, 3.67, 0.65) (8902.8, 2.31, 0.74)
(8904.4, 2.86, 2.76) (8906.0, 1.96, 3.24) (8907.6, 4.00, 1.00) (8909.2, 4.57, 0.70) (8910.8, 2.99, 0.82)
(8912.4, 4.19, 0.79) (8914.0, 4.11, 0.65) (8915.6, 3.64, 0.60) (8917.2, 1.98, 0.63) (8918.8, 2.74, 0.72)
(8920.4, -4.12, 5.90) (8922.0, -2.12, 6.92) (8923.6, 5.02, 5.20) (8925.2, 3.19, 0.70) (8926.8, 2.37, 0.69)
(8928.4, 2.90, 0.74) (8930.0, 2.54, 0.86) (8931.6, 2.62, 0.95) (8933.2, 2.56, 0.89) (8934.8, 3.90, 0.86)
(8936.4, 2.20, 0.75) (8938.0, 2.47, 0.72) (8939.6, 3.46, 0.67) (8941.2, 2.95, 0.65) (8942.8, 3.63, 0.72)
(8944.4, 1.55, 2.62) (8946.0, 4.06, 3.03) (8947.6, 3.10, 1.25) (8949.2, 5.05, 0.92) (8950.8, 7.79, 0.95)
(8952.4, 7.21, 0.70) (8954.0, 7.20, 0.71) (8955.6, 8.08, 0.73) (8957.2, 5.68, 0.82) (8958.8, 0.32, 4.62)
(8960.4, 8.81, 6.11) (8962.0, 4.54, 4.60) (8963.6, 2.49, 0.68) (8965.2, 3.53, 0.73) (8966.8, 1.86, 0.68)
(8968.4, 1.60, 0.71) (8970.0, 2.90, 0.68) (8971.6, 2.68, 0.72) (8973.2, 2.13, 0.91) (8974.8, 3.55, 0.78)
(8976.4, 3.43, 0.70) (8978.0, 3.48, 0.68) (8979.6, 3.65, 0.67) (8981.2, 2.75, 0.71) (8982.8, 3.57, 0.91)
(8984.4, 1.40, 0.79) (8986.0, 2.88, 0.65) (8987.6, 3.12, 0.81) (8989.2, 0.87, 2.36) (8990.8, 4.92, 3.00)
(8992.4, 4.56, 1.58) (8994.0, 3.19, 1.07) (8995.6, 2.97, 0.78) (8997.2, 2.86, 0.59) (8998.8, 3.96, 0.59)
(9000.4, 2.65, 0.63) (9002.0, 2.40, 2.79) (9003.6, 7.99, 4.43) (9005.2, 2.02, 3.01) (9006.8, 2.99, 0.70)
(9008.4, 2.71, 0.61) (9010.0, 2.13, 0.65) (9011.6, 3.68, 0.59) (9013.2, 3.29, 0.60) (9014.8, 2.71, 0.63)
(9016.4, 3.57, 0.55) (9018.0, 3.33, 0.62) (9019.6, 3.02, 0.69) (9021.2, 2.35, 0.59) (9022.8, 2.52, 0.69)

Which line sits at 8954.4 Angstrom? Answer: H-beta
